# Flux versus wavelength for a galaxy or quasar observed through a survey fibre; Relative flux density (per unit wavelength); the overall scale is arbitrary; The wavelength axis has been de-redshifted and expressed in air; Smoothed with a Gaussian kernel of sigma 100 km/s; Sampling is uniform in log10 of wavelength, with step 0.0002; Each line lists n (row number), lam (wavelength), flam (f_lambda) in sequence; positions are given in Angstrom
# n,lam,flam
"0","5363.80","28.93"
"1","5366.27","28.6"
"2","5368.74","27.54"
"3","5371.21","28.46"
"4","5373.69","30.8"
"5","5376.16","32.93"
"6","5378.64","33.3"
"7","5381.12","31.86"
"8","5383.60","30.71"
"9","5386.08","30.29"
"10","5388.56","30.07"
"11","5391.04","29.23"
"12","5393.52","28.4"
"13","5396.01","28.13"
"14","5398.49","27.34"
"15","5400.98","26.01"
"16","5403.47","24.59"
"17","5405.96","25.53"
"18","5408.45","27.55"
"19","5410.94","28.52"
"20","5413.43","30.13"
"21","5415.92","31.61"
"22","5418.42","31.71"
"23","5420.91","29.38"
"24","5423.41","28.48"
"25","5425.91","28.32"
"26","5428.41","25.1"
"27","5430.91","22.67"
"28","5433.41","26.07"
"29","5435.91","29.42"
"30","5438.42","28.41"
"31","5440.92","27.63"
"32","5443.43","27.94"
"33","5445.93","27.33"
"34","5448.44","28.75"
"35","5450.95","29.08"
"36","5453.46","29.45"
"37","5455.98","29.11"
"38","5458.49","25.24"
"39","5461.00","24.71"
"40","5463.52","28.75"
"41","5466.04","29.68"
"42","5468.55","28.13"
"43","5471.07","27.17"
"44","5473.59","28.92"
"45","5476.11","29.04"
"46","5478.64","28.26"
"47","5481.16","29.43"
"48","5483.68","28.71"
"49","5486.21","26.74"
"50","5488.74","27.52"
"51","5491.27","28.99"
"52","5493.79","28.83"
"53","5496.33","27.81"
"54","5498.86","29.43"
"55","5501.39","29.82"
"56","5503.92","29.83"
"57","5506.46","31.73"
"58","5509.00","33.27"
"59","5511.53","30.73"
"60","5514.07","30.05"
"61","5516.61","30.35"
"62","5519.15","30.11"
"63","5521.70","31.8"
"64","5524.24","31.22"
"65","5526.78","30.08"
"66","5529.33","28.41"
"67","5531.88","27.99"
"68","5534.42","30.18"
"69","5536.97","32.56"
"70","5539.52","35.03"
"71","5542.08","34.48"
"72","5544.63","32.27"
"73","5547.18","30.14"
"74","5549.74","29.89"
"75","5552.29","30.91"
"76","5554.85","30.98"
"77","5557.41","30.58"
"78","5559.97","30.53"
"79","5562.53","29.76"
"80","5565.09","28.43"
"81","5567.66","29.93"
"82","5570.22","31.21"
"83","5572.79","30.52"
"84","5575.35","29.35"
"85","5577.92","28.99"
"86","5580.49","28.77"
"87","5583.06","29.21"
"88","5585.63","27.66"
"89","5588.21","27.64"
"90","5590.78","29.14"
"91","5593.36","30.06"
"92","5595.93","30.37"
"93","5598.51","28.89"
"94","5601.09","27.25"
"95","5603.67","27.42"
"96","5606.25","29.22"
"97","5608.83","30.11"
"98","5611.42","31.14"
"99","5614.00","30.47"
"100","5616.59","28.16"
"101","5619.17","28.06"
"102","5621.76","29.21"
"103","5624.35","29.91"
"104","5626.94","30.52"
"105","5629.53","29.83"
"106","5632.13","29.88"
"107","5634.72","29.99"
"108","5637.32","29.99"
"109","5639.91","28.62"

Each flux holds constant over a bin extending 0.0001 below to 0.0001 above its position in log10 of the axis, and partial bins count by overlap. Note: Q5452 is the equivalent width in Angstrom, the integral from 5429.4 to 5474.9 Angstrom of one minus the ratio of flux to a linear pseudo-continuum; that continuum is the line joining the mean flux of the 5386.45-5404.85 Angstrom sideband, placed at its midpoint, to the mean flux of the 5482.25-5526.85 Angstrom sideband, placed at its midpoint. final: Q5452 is 1.8 Angstrom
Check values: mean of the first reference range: 27.8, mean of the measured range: 27.7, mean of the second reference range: 29.8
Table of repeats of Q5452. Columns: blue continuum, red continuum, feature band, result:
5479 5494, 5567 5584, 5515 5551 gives -2.43 Angstrom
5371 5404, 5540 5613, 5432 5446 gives 0.88 Angstrom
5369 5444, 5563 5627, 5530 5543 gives -1.23 Angstrom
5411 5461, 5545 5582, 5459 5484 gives 0.43 Angstrom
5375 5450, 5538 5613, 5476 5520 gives -0.24 Angstrom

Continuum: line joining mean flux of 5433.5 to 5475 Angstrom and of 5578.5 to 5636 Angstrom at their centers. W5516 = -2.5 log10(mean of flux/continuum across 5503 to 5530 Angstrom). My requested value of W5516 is -0.08 mag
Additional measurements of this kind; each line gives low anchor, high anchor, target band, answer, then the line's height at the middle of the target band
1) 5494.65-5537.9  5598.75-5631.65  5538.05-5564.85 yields -0.05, 29.9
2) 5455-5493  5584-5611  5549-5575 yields -0.06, 28.6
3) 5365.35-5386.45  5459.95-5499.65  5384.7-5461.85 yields 0.06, 29.5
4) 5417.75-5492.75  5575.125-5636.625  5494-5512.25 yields -0.07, 28.4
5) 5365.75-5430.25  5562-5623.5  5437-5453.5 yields 0.03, 29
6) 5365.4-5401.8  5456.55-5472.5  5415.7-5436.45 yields 0.02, 28.5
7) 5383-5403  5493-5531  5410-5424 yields -0.04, 28.9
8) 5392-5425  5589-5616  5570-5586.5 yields 0.00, 29.2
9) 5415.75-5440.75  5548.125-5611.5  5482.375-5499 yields 0.01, 28.6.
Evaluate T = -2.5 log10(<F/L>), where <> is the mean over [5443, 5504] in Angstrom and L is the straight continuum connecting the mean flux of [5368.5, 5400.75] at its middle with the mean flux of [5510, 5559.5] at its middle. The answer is 0.08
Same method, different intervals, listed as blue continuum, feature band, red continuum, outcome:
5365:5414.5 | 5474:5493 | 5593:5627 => 0.03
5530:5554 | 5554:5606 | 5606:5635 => 0.05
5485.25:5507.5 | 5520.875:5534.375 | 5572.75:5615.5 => -0.03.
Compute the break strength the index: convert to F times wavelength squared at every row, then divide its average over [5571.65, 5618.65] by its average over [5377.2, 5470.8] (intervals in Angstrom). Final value 1.09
